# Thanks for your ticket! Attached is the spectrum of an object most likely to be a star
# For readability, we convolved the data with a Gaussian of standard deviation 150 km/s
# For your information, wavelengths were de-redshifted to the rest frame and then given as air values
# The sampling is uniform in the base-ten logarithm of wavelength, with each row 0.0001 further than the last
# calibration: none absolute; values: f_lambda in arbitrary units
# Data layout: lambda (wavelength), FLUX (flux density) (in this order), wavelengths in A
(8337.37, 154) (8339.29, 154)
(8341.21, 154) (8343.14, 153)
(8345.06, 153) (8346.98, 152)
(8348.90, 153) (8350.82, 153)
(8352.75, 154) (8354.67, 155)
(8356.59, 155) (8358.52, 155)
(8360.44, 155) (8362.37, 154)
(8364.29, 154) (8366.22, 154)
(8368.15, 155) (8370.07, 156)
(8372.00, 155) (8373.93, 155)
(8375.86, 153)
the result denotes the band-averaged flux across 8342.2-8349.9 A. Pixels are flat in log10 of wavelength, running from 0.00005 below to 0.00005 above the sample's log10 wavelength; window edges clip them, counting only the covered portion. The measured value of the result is 153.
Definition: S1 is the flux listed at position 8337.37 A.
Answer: 154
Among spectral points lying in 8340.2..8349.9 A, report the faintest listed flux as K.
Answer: 152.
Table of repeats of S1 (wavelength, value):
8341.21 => 154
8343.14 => 153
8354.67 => 155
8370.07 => 156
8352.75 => 154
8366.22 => 154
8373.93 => 155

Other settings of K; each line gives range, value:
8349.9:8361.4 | 153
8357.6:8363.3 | 154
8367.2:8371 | 155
